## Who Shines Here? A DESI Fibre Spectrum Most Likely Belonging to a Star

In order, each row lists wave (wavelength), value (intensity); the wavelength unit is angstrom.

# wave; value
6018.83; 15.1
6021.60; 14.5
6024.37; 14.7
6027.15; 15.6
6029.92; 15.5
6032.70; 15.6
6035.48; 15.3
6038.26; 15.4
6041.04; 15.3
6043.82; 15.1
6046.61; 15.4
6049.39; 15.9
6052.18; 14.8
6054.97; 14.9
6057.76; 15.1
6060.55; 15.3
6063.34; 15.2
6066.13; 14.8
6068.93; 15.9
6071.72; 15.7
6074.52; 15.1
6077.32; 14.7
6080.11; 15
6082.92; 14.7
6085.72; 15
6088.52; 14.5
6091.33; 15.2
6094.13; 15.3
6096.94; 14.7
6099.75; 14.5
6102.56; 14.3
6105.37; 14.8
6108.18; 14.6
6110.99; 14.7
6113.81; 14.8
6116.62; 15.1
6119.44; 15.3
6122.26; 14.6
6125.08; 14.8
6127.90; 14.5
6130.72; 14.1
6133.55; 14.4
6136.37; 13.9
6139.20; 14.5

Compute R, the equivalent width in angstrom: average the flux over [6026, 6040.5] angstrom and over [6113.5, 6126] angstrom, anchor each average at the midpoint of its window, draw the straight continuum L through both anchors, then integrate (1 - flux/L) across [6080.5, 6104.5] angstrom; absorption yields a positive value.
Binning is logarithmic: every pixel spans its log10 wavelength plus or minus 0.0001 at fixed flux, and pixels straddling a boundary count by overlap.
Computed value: 0.5 angstrom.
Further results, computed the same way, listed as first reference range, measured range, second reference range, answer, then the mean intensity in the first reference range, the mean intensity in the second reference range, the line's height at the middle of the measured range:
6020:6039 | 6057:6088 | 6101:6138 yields -0.4 angstrom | 15.2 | 14.6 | 14.9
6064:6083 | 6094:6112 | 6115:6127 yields 0.4 angstrom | 15.2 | 14.9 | 15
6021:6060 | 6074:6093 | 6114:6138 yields 0.0 angstrom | 15.2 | 14.6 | 14.9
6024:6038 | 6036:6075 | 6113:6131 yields -0.1 angstrom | 15.4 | 14.8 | 15.2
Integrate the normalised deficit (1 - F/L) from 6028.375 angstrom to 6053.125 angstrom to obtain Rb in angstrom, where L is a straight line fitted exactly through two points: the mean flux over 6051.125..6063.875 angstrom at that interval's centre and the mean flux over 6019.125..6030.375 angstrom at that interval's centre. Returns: -0.5 angstrom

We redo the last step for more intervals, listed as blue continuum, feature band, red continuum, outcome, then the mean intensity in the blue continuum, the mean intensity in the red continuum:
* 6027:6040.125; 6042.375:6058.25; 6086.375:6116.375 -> 0.1 angstrom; 15.5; 14.8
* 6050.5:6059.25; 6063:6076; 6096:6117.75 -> -0.4 angstrom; 15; 14.7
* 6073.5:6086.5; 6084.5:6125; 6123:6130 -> -0.2 angstrom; 14.9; 14.6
